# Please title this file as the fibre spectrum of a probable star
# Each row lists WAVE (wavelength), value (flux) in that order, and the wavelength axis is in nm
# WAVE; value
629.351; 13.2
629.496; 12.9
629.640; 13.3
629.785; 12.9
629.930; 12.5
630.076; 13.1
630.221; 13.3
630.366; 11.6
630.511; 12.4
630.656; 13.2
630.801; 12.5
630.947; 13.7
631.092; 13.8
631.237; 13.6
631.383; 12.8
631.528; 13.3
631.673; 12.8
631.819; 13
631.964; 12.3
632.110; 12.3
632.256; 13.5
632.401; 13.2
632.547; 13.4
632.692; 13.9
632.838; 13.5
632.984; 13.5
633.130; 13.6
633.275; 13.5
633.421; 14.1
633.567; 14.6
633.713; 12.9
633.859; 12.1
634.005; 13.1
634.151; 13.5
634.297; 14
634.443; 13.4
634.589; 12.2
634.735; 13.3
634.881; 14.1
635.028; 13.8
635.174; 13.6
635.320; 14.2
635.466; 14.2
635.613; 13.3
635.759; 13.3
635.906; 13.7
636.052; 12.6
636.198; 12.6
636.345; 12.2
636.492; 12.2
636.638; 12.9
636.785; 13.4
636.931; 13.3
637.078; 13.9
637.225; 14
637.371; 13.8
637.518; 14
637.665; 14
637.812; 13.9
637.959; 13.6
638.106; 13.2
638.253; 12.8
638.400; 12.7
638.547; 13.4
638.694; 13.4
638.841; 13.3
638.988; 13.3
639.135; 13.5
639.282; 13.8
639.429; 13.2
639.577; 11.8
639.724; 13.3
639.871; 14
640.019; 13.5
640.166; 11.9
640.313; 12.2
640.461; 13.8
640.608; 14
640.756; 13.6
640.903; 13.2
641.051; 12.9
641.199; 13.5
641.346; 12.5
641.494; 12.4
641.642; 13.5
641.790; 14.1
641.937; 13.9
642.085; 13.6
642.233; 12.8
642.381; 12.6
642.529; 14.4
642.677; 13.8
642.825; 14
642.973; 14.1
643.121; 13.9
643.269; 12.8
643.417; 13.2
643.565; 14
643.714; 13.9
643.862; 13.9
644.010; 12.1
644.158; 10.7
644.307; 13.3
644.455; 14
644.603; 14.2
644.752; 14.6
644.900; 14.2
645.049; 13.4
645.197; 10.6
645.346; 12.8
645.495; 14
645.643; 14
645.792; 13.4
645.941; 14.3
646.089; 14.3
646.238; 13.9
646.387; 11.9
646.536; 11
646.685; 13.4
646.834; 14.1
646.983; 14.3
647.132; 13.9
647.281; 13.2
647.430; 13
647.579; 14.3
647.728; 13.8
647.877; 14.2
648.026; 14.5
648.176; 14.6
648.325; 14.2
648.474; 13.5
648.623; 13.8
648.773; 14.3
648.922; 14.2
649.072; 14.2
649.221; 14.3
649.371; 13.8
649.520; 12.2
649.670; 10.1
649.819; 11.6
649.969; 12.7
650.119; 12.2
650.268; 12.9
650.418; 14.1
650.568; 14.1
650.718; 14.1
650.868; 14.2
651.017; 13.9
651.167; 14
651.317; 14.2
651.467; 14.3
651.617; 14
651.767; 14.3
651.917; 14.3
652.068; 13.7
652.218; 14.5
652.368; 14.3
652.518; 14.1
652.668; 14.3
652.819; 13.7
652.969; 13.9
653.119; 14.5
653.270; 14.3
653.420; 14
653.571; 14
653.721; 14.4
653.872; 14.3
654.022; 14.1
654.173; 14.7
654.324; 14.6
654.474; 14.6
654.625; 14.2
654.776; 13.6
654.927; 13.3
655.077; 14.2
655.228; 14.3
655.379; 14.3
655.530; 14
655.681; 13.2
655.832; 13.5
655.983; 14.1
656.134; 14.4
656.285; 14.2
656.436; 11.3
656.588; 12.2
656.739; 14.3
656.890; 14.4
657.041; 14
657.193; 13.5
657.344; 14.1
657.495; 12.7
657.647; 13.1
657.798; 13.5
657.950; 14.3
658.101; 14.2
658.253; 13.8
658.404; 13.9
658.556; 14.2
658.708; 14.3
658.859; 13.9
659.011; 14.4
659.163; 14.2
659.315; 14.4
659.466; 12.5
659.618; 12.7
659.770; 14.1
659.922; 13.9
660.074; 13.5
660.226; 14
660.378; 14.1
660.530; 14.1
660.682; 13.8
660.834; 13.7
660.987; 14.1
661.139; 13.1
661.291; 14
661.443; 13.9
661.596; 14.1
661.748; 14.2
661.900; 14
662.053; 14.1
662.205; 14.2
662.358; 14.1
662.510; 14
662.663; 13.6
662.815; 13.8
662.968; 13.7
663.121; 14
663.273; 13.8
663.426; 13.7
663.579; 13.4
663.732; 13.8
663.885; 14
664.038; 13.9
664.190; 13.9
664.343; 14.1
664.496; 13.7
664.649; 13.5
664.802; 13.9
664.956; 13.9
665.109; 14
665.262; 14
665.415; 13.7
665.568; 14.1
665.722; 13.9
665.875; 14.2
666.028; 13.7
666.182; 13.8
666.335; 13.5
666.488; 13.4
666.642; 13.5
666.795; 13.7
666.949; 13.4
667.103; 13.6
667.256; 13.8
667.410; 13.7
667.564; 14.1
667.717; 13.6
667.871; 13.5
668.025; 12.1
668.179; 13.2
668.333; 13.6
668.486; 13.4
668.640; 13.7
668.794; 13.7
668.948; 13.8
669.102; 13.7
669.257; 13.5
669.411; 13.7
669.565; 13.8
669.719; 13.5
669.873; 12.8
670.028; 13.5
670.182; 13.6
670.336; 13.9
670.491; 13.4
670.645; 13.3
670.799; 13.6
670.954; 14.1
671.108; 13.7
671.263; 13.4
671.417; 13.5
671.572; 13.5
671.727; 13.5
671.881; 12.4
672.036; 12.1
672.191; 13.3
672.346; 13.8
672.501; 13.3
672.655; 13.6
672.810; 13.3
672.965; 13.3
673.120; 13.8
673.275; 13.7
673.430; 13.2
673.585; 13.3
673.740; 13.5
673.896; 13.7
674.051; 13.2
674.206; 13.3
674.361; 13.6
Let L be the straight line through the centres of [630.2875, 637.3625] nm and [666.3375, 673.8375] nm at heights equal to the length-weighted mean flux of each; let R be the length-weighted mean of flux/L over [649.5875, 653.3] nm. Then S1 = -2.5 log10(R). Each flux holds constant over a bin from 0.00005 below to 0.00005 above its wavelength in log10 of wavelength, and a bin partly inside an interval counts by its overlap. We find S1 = -0.03 mag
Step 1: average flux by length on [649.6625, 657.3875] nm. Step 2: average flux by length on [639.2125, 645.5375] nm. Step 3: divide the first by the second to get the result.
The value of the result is 1.04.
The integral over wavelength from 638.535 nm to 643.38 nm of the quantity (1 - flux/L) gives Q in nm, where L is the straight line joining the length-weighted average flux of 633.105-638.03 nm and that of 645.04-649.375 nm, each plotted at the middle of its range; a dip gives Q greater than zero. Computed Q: 0.07 nm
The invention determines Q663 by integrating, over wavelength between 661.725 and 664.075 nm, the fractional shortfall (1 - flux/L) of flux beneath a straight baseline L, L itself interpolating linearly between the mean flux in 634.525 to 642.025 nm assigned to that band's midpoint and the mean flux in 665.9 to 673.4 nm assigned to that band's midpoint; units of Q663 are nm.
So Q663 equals -0.076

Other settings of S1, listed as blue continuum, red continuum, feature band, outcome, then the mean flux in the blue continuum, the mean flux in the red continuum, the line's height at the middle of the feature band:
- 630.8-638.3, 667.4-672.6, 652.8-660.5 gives -0.04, 13.4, 13.4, 13.4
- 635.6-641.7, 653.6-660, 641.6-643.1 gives -0.03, 13.2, 13.9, 13.4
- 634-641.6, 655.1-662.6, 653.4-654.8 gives -0.05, 13.3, 13.8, 13.7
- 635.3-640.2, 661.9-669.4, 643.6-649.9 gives 0.00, 13.3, 13.7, 13.4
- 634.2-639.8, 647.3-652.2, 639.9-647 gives 0.01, 13.3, 13.7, 13.5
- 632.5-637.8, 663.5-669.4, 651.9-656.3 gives -0.04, 13.4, 13.7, 13.6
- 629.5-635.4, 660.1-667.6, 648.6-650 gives 0.04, 13.2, 13.8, 13.6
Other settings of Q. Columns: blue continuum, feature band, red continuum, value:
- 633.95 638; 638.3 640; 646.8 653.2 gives 0.033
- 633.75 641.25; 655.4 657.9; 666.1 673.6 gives -0.028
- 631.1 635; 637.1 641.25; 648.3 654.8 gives 0.041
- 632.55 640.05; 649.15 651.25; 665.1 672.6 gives 0.046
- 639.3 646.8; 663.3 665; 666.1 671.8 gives -0.038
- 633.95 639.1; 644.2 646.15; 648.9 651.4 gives -0.033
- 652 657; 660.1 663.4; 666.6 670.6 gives -0.039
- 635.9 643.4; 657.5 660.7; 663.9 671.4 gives -0.067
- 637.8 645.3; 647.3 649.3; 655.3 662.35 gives -0.082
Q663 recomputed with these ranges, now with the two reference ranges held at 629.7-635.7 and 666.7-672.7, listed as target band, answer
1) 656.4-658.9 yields -0.05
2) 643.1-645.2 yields 0.00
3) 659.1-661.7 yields -0.07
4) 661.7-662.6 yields -0.04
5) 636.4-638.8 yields -0.02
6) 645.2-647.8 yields -0.02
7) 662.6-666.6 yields -0.11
